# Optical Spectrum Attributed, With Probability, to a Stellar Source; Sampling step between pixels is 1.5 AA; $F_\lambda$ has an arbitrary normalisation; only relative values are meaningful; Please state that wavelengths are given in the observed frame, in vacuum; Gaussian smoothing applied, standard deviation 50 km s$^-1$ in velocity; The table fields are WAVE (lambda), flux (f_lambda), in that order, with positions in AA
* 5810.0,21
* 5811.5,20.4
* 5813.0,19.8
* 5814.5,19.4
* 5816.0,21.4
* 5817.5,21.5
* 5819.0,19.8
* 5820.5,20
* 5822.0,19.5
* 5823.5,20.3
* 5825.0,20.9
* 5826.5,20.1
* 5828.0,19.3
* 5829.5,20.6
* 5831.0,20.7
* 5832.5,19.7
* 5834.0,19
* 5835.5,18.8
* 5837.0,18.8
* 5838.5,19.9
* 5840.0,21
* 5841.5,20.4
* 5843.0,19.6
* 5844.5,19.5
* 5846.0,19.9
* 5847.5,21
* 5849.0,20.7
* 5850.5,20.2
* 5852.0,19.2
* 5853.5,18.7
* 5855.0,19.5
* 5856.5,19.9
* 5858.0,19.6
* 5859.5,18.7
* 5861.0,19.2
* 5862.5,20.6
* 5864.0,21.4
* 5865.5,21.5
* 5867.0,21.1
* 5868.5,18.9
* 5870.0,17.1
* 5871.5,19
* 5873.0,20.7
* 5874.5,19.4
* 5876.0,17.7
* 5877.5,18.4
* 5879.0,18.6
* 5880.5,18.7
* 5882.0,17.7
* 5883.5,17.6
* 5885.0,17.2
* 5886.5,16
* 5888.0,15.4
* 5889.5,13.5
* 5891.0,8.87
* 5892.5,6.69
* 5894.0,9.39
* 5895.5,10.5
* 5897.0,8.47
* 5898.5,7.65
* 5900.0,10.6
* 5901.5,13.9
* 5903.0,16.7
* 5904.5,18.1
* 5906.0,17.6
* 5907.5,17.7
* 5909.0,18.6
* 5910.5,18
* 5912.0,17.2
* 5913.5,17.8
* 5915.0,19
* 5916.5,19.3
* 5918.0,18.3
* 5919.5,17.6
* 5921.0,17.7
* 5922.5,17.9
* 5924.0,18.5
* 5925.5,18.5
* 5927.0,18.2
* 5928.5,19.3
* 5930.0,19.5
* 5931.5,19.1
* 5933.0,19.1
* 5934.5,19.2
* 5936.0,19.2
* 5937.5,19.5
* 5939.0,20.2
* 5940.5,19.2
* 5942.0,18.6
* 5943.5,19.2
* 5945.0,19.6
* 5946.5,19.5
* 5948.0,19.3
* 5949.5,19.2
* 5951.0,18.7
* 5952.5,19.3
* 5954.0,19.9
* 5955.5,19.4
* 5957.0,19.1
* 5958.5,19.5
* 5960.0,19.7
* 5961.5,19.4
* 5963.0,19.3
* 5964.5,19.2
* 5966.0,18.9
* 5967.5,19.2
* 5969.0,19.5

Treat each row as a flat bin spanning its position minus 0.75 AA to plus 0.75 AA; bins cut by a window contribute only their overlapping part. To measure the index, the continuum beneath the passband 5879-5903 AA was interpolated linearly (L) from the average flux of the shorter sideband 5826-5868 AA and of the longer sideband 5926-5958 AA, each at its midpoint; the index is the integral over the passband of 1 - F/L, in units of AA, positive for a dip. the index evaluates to 8.0 AA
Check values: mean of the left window 19.9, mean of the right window 19.2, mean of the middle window 13.1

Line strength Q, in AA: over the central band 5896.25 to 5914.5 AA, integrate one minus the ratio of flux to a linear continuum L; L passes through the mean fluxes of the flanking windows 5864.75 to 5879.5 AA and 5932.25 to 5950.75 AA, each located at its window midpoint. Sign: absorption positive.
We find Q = 3.8 AA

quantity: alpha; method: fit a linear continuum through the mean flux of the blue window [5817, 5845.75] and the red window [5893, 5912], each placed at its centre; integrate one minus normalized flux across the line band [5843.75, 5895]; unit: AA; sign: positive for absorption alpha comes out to -3.4 AA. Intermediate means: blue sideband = 20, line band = 18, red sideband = 14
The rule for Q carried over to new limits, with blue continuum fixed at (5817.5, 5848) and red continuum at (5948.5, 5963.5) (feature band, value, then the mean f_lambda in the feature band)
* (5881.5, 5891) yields 1.97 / 15.6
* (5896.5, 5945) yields 4.86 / 17.6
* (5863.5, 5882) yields 0.46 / 19.3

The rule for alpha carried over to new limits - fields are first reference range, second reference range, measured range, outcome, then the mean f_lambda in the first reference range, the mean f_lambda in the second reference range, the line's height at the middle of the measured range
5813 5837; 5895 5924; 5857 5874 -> -1.6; 20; 16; 18.1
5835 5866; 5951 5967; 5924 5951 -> 0.4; 19.9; 19.3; 19.4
